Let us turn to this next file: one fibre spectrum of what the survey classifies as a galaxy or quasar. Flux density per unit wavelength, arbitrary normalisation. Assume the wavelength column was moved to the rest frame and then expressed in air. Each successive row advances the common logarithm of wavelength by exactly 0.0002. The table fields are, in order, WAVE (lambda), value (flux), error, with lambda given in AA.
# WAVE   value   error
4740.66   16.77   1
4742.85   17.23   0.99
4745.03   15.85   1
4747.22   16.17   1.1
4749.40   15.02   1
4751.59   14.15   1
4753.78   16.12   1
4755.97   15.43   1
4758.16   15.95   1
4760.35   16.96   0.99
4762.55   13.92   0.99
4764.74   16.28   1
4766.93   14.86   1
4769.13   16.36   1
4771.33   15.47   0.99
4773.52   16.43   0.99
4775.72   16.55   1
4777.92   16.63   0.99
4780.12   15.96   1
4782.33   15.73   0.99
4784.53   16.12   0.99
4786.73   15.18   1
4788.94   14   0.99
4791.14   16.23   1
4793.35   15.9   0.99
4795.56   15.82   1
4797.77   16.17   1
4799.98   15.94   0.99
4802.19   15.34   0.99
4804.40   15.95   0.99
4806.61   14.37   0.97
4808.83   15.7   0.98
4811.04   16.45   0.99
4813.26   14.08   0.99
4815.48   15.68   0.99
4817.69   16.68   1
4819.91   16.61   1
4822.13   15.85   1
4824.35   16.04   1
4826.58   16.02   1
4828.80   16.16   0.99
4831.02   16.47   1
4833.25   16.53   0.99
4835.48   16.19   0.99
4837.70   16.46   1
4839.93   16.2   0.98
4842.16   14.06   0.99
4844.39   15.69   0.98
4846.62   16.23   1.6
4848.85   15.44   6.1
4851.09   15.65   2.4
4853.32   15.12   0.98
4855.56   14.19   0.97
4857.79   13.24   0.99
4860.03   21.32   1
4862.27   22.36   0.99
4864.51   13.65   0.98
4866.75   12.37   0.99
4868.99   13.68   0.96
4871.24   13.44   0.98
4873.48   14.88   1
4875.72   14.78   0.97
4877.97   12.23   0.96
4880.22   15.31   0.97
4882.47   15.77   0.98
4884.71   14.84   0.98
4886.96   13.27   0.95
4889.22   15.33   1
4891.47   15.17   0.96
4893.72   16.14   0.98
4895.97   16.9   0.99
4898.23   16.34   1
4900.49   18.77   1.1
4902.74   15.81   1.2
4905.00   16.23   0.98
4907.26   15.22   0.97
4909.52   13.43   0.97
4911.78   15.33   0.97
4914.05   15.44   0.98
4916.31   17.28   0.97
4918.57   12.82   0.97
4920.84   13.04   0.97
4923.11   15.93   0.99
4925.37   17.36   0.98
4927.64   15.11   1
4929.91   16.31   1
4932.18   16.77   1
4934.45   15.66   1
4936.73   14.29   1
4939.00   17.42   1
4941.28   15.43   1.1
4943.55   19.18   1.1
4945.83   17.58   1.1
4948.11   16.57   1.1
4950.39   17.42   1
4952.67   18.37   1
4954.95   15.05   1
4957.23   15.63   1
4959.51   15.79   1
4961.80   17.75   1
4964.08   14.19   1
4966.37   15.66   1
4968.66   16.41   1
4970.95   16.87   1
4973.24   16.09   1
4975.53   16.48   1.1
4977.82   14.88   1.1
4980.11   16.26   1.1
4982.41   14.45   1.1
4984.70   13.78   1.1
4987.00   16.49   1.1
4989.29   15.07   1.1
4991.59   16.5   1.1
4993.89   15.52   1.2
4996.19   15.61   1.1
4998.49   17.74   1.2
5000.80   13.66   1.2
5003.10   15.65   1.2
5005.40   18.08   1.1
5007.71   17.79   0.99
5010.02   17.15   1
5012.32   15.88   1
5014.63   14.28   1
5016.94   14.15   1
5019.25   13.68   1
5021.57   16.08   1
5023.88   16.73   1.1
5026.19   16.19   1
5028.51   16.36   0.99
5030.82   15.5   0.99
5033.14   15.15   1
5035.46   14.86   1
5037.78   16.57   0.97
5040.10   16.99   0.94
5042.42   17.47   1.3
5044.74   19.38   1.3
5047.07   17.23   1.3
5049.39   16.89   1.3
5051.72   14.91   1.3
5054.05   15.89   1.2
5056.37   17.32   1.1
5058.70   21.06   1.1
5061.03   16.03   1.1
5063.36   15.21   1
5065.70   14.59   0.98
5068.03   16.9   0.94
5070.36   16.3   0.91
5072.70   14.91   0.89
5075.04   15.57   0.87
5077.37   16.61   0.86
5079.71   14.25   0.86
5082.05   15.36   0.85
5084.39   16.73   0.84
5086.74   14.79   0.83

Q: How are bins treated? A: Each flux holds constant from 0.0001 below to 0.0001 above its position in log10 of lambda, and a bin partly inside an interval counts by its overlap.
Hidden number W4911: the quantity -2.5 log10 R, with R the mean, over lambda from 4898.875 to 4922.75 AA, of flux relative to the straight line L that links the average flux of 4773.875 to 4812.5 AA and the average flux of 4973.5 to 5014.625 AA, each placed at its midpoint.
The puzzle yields 0.03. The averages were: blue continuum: 15.8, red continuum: 15.9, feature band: 15.4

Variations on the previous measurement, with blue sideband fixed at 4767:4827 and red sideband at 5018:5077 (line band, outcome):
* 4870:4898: 0.077 mag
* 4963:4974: 0.022 mag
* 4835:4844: 0.013 mag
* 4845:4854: 0.018 mag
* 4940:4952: -0.076 mag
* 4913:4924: 0.083 mag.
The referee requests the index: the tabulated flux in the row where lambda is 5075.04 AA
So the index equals 15.57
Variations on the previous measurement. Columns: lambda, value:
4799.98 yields 15.94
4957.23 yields 15.63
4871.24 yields 13.44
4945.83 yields 17.58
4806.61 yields 14.37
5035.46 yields 14.86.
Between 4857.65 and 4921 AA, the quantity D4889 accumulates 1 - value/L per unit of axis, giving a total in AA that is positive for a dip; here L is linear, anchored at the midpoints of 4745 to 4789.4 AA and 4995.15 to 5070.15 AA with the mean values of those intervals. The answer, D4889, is 2.27 AA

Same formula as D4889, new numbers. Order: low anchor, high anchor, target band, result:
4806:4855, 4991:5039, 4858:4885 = 0.82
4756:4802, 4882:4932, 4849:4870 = -0.10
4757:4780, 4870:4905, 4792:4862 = -1.42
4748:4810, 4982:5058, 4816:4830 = -0.41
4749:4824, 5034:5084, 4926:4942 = 0.17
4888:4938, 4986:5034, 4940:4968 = -1.42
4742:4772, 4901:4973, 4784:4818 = 0.43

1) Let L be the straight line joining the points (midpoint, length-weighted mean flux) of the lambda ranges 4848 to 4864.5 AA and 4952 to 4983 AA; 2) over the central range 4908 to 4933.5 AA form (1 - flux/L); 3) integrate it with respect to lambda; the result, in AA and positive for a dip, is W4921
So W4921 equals 1.4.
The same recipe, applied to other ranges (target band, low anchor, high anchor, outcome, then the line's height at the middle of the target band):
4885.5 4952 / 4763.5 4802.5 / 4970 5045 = -0.1 AA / 15.9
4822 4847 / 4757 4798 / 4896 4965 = -0.1 AA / 15.9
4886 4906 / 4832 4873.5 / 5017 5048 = -0.3 AA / 15.8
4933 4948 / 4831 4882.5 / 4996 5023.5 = -0.9 AA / 15.7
